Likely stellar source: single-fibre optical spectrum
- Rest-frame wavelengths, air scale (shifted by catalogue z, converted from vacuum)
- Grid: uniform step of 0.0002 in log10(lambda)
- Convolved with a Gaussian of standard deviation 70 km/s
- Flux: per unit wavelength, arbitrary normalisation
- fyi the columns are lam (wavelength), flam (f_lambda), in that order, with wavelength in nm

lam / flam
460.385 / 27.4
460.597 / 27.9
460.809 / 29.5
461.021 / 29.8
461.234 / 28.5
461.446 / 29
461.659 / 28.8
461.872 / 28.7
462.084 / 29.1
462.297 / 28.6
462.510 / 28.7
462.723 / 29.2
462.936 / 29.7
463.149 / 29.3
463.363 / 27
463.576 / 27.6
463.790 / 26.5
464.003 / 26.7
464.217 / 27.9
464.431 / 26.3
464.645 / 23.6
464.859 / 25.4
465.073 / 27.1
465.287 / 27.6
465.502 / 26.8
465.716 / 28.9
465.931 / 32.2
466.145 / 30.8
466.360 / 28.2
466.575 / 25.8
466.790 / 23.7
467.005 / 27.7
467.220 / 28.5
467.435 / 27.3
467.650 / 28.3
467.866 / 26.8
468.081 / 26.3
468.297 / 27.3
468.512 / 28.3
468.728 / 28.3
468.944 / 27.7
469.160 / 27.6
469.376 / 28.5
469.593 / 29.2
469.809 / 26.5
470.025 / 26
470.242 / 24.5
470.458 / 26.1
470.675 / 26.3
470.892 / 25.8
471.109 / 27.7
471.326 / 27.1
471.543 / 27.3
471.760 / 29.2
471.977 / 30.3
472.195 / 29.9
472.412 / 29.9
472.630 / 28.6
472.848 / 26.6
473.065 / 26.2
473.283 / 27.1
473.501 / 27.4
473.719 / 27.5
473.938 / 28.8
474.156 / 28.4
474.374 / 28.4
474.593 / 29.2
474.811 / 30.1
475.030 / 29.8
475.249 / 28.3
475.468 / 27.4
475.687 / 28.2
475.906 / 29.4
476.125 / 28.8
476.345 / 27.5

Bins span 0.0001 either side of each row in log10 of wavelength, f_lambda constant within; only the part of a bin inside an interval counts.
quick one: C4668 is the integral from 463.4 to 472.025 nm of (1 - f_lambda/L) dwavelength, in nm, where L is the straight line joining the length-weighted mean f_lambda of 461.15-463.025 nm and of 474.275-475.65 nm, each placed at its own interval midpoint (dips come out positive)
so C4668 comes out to 0.467 nm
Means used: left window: 28.9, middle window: 27.3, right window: 28.8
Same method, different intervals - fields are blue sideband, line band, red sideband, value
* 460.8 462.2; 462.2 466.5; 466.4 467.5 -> -0.02 nm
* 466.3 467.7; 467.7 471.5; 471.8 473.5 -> 0.07 nm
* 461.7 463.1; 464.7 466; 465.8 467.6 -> 0.03 nm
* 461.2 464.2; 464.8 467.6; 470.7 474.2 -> 0.05 nm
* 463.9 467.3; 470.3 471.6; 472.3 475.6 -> 0.06 nm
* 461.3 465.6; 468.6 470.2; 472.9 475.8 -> 0.02 nm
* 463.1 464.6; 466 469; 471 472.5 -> 0.03 nm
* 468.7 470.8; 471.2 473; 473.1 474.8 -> -0.06 nm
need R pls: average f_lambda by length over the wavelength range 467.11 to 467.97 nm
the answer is 27.7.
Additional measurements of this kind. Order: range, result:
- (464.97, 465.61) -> 27.2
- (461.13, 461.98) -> 28.8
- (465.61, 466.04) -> 30.6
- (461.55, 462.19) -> 28.9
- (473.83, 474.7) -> 28.7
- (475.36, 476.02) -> 28.4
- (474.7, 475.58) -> 28.9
